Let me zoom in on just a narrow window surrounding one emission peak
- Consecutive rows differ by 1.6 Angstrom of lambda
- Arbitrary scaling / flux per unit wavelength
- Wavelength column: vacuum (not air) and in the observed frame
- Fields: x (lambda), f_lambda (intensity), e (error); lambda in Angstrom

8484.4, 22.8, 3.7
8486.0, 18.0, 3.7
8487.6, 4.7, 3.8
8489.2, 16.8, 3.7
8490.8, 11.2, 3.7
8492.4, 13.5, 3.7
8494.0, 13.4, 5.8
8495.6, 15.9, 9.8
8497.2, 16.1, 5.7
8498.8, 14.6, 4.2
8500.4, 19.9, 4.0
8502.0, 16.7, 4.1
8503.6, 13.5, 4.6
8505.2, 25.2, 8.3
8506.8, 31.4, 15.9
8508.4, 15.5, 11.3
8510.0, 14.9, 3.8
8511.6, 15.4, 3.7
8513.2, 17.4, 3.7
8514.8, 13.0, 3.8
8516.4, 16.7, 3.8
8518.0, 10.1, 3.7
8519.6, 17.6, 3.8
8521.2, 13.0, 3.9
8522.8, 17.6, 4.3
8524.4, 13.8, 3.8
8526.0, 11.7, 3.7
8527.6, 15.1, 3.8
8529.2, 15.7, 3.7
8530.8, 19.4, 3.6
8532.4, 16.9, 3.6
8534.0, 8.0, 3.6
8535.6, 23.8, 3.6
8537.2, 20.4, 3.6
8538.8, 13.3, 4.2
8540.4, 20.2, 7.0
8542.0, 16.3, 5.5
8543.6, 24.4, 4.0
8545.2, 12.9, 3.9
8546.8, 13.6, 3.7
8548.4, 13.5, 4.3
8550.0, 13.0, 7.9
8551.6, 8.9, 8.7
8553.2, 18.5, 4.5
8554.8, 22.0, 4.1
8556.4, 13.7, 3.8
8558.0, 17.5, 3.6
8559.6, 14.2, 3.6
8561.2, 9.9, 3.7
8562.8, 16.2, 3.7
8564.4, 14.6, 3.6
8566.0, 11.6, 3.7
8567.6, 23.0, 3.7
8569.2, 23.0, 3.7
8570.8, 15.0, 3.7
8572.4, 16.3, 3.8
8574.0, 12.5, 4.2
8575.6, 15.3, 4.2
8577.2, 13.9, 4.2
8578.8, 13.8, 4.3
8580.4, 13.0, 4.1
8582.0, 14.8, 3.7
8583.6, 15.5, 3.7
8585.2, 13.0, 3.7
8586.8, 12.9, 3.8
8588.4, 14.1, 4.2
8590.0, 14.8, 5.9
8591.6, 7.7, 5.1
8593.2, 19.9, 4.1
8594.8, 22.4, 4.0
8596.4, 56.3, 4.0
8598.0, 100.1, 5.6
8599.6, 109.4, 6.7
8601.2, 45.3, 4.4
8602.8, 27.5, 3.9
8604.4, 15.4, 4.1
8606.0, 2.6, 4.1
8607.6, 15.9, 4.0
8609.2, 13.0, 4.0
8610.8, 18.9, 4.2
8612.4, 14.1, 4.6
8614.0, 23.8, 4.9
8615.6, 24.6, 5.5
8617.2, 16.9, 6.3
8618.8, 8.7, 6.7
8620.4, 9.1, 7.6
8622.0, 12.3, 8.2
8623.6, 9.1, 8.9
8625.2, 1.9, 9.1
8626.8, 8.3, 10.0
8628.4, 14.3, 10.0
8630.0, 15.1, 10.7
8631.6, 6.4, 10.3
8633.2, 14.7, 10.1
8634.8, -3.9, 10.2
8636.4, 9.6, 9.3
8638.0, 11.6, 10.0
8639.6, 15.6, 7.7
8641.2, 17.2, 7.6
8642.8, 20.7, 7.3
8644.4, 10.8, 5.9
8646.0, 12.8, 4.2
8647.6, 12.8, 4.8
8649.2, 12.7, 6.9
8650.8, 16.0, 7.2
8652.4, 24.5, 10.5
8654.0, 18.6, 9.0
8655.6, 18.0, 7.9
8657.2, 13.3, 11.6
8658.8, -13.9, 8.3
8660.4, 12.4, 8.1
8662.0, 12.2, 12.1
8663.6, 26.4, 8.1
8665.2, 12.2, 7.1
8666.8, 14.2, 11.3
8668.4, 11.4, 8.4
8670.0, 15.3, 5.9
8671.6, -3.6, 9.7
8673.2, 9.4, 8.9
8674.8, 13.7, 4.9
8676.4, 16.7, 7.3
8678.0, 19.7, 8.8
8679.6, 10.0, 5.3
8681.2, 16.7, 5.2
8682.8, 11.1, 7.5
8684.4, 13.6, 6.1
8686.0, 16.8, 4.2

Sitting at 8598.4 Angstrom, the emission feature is H-beta 4861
